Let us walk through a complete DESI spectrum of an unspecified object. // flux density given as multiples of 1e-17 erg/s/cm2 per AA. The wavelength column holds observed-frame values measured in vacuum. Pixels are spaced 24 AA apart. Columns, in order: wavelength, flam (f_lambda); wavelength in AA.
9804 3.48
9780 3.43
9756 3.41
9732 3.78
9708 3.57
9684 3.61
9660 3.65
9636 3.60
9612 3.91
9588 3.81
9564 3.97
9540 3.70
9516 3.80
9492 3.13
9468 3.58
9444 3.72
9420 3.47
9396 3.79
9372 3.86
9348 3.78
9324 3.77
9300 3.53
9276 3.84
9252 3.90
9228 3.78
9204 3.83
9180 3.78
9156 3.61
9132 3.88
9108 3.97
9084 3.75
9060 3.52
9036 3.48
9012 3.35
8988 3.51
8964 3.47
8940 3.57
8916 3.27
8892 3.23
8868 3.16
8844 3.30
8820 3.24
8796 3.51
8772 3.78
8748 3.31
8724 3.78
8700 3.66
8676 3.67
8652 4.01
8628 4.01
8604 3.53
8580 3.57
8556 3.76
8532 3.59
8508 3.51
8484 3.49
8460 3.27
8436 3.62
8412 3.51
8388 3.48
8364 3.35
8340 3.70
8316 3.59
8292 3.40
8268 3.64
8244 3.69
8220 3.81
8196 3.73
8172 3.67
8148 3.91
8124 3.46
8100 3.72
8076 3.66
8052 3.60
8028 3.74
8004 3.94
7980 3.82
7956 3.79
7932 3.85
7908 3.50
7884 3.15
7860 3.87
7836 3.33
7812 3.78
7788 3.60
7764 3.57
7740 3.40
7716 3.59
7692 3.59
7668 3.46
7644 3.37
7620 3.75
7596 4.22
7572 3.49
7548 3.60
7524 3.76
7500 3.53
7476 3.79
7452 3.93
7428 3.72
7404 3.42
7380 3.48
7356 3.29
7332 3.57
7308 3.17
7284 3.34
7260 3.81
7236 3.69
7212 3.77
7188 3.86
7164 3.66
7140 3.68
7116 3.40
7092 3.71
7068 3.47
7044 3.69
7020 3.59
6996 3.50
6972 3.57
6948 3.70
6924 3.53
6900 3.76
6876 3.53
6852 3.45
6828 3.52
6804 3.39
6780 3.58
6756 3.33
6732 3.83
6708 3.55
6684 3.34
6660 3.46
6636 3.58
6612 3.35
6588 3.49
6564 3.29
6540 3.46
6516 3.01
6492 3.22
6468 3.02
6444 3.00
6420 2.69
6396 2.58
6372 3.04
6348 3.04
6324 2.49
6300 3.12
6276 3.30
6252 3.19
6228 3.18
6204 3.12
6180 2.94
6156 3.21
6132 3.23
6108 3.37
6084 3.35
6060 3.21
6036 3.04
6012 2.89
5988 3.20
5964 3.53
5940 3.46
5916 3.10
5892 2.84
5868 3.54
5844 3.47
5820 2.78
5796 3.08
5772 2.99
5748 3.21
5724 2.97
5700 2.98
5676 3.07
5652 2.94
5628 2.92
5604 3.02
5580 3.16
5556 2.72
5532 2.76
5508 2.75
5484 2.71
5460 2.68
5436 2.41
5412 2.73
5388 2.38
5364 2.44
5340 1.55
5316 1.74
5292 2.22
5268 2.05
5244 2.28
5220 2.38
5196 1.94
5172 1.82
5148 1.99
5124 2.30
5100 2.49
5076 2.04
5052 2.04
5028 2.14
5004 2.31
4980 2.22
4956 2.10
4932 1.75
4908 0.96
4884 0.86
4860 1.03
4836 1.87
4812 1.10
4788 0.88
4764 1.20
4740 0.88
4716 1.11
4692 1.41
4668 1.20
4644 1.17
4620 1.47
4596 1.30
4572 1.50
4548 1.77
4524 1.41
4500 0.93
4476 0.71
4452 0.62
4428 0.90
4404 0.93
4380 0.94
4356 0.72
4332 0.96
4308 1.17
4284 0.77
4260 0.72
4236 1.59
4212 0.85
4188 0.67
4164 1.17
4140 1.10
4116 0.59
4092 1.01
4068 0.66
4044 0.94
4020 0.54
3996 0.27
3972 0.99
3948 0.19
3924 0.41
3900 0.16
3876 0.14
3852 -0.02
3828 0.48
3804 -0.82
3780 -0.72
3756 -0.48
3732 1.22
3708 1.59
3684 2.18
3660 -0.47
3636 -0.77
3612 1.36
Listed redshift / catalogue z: 0.24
